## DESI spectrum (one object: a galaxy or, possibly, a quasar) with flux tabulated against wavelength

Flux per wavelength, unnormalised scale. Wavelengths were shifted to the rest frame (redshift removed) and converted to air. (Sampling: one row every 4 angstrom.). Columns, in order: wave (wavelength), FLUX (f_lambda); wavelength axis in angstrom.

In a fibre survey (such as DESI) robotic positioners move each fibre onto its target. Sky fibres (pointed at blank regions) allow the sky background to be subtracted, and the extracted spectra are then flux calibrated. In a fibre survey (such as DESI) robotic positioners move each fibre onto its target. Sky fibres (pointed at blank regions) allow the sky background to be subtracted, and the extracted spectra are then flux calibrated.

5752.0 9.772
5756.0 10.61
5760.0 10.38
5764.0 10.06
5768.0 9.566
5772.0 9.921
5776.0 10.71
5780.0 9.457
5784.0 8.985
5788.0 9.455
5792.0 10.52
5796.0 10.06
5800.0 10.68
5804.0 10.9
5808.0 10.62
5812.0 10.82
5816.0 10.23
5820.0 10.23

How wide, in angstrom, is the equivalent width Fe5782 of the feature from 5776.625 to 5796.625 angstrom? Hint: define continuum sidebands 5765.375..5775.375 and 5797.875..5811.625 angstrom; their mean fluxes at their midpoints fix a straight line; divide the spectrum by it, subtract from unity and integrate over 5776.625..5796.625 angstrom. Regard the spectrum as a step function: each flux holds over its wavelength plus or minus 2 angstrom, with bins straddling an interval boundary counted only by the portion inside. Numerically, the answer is 1.1 angstrom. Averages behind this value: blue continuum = 9.9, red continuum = 10.7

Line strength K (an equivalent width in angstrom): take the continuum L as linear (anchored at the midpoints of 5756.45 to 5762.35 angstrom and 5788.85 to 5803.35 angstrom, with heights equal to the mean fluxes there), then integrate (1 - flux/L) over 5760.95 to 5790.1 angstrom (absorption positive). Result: 1.8 angstrom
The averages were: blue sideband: 10.4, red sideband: 10.4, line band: 9.76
